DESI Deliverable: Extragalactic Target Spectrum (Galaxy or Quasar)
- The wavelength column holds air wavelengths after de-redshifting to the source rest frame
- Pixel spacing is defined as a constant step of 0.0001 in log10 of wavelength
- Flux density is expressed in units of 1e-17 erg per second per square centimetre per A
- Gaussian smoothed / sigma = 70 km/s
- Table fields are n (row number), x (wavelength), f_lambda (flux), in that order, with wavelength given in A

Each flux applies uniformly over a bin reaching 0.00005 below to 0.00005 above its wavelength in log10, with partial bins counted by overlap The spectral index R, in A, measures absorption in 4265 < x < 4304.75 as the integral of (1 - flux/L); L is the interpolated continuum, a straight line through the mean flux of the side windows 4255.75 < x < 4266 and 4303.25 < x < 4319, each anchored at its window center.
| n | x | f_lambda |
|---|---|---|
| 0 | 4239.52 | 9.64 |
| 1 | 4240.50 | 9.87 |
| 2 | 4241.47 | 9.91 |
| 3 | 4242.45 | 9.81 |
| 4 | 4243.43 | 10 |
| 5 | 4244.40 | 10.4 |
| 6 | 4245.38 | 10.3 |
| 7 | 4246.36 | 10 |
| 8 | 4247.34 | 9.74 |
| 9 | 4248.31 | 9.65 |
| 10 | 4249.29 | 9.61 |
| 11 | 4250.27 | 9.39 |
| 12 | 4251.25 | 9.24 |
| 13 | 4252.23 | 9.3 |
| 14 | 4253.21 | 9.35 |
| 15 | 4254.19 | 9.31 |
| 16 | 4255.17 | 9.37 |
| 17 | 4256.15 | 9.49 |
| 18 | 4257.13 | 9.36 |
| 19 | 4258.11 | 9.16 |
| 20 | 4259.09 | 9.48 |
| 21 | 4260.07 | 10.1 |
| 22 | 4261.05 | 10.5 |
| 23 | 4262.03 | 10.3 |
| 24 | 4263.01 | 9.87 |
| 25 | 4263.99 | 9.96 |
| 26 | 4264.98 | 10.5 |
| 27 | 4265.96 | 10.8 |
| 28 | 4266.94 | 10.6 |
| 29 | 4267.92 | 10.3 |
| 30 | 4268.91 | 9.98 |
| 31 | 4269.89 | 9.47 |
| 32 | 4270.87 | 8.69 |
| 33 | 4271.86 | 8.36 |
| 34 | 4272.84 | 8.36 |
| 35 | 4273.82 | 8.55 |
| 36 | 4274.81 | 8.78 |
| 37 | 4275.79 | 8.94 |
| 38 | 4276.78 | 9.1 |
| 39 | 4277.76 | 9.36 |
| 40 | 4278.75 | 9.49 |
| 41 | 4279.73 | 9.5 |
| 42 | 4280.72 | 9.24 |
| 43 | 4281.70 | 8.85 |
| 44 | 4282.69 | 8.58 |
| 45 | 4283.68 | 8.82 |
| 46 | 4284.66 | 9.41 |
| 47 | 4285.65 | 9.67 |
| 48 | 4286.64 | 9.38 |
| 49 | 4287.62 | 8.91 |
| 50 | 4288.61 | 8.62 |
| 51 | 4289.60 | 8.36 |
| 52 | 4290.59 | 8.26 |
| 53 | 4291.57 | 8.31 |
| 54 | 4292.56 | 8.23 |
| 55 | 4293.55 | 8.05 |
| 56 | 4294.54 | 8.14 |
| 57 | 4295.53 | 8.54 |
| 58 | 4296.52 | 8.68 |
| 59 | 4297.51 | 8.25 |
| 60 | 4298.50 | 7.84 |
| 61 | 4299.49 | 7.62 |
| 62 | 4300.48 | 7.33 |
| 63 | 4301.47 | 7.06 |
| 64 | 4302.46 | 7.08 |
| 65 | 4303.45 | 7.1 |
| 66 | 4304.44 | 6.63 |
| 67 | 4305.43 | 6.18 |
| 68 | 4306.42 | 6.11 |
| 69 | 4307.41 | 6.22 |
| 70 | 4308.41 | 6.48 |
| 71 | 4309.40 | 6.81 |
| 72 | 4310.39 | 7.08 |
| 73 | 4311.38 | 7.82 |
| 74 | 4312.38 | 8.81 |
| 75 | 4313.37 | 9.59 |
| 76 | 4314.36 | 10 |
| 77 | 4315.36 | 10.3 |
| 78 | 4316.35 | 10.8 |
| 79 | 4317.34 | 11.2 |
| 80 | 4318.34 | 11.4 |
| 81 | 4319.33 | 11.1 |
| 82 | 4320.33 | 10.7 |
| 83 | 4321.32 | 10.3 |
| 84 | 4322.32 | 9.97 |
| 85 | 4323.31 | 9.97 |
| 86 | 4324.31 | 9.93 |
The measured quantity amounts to 2.1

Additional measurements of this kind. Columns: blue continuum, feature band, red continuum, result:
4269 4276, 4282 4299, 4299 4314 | -1.3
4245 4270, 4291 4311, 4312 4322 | 5.6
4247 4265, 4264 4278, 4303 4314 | -0.7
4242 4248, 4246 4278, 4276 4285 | 0.2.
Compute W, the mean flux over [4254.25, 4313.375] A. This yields 8.67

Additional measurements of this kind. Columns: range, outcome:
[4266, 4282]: 9.27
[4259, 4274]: 9.77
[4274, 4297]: 8.83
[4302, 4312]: 6.77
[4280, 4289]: 9.07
